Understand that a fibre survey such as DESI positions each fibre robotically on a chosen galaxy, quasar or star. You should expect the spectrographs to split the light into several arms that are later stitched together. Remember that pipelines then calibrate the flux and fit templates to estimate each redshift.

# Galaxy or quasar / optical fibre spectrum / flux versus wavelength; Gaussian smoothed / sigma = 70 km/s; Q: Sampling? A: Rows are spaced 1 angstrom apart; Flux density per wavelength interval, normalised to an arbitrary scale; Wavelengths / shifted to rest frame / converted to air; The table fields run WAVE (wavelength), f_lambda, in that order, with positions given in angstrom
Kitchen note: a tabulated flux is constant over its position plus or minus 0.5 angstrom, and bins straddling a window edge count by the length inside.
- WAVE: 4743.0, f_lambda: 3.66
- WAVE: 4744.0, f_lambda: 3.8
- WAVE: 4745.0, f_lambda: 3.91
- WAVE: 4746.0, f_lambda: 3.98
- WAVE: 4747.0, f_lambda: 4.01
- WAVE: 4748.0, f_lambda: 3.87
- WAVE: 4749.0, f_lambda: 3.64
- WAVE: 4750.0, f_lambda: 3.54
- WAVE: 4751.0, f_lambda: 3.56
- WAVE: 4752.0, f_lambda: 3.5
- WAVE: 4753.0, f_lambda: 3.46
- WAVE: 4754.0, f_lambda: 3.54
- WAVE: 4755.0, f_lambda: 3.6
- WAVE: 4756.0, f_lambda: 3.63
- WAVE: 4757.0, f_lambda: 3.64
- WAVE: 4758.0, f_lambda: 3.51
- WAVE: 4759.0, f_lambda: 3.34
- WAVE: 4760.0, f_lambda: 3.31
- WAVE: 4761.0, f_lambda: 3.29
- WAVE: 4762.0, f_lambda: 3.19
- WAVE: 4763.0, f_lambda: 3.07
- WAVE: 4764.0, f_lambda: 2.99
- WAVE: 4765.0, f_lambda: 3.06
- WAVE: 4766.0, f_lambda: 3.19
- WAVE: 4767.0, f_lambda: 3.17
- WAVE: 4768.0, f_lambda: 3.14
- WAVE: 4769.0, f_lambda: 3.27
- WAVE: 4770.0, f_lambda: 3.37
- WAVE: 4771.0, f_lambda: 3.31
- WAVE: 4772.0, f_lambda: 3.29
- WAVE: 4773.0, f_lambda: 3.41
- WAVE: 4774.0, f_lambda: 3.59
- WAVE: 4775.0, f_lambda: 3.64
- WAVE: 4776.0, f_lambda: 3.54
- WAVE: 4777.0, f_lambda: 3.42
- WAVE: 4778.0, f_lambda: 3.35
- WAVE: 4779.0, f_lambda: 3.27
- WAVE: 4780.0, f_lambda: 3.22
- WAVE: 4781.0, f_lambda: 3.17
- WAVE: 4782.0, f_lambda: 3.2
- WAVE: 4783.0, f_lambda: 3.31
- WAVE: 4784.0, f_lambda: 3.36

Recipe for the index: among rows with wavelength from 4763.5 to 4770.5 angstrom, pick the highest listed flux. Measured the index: 3.37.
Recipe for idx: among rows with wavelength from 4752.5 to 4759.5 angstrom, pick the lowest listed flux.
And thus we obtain 3.34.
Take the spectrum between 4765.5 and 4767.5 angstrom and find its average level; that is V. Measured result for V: 3.18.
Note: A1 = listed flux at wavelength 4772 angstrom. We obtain 3.29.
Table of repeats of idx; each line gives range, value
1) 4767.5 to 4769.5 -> 3.14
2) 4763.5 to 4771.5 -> 2.99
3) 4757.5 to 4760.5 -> 3.31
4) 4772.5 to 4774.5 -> 3.41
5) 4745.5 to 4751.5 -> 3.54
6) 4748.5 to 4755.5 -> 3.46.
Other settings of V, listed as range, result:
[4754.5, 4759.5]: 3.54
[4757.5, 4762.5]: 3.33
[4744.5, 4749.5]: 3.88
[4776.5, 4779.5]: 3.35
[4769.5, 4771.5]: 3.34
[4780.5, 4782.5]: 3.19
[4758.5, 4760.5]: 3.33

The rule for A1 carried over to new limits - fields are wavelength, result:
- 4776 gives 3.54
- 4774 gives 3.59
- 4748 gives 3.87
